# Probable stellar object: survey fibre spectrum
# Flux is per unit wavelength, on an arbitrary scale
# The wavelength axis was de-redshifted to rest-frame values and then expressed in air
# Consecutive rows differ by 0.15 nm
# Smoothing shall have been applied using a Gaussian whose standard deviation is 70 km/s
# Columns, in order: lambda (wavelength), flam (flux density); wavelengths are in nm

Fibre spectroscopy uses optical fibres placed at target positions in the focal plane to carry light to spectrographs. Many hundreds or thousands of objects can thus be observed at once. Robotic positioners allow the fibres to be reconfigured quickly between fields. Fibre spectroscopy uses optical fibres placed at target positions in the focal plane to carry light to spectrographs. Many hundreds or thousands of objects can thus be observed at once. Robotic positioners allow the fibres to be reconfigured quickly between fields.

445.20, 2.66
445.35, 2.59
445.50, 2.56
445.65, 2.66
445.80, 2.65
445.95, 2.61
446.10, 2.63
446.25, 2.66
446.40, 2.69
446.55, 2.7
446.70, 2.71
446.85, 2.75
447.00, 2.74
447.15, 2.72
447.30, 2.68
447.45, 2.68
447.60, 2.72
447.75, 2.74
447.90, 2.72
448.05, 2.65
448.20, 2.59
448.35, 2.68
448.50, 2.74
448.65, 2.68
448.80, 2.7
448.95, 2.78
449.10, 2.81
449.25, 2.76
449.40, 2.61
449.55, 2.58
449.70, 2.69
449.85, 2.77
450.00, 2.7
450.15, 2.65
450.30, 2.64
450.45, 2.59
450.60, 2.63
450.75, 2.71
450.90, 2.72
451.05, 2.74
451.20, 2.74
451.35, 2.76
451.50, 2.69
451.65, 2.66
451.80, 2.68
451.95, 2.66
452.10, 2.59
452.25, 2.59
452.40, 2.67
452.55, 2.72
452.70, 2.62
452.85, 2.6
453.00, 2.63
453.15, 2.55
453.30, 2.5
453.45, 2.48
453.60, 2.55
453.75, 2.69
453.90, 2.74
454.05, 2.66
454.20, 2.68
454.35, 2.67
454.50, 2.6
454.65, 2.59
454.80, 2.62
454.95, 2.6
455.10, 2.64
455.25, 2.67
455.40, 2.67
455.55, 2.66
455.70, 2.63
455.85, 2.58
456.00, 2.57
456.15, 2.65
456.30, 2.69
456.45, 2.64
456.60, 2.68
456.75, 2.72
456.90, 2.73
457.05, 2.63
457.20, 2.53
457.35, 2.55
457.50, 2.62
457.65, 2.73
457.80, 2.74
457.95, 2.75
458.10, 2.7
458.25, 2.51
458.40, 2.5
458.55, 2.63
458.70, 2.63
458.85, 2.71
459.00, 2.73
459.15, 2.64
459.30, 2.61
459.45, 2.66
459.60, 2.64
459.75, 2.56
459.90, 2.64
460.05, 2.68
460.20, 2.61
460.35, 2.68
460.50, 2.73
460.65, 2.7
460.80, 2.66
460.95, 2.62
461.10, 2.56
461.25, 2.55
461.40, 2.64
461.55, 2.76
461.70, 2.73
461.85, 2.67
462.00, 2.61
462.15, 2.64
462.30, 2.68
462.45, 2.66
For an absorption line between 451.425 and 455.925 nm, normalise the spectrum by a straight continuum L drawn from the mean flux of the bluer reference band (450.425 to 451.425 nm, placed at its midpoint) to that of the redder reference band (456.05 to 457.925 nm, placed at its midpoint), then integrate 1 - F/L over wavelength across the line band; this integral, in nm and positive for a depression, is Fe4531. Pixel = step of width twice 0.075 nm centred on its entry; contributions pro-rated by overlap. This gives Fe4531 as 0.09 nm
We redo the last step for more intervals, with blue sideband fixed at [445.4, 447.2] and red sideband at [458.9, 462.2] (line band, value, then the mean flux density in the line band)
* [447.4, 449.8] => -0.03 nm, 2.7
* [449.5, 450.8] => 0.00 nm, 2.66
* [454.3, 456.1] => 0.02 nm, 2.62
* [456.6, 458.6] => 0.01 nm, 2.64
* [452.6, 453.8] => 0.04 nm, 2.58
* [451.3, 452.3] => 0.00 nm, 2.66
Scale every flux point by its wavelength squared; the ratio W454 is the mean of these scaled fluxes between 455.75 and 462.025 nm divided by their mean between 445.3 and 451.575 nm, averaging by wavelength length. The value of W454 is 1.03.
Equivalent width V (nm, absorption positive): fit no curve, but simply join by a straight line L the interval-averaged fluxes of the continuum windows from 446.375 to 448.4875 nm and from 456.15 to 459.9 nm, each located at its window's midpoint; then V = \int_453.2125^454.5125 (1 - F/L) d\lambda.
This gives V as 0.02 nm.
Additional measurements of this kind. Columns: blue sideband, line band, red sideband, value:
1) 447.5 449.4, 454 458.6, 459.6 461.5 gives 0.04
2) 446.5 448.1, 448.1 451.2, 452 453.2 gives -0.02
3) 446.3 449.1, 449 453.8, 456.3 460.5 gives 0.05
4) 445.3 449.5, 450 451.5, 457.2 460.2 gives -0.01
